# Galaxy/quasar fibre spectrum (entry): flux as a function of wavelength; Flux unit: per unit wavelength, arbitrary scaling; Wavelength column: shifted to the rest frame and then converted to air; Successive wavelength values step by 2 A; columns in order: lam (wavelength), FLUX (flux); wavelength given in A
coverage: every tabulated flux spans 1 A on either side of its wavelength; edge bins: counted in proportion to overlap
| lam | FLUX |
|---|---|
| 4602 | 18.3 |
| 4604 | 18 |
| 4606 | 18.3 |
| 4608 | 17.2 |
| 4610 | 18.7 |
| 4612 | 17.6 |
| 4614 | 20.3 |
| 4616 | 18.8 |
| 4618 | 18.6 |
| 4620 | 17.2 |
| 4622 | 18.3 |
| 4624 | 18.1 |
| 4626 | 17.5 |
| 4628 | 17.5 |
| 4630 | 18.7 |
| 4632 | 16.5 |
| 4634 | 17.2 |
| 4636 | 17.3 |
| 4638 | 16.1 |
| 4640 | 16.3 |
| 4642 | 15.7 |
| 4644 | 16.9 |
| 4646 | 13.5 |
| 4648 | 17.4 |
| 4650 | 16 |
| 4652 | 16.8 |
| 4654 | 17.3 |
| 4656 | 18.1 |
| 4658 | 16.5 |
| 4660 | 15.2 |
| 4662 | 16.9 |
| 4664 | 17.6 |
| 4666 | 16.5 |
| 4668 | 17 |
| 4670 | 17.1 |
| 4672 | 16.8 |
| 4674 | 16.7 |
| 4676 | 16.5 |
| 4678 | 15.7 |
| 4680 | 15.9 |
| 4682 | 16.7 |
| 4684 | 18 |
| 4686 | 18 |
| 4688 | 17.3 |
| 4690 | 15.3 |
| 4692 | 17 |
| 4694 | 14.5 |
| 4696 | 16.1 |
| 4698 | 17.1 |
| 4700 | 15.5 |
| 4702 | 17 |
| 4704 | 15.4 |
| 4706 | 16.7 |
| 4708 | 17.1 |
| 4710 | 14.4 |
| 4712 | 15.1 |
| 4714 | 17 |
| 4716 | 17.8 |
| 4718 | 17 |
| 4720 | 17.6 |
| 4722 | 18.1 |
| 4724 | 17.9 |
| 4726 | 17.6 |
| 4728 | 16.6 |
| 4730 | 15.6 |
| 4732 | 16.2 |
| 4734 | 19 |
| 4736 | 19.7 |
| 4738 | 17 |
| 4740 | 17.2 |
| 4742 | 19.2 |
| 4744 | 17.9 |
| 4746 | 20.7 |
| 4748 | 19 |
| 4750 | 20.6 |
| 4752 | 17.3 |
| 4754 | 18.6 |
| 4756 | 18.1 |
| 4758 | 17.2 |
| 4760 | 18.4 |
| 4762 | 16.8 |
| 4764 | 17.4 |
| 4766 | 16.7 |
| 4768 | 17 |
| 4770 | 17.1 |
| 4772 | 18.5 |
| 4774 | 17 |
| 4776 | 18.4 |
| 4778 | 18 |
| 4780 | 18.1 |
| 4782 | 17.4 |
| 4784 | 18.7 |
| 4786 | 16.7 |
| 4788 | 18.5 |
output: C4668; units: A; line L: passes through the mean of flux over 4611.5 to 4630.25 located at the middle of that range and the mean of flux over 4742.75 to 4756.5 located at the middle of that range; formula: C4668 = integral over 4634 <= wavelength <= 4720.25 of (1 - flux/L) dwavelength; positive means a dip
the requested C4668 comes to 9.4 A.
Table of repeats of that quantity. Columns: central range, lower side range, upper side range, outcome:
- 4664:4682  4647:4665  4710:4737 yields 0.38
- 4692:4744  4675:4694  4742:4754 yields 2.87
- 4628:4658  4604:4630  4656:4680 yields 1.16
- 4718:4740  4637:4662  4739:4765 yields 0.49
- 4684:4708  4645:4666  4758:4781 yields 0.63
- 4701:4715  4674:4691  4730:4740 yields 0.86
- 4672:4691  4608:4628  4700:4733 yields 0.59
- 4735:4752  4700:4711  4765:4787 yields -1.94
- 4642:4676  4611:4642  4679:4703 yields 0.95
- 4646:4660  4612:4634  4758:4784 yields 1.05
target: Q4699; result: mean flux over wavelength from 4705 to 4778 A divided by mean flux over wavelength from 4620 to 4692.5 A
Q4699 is 1.0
